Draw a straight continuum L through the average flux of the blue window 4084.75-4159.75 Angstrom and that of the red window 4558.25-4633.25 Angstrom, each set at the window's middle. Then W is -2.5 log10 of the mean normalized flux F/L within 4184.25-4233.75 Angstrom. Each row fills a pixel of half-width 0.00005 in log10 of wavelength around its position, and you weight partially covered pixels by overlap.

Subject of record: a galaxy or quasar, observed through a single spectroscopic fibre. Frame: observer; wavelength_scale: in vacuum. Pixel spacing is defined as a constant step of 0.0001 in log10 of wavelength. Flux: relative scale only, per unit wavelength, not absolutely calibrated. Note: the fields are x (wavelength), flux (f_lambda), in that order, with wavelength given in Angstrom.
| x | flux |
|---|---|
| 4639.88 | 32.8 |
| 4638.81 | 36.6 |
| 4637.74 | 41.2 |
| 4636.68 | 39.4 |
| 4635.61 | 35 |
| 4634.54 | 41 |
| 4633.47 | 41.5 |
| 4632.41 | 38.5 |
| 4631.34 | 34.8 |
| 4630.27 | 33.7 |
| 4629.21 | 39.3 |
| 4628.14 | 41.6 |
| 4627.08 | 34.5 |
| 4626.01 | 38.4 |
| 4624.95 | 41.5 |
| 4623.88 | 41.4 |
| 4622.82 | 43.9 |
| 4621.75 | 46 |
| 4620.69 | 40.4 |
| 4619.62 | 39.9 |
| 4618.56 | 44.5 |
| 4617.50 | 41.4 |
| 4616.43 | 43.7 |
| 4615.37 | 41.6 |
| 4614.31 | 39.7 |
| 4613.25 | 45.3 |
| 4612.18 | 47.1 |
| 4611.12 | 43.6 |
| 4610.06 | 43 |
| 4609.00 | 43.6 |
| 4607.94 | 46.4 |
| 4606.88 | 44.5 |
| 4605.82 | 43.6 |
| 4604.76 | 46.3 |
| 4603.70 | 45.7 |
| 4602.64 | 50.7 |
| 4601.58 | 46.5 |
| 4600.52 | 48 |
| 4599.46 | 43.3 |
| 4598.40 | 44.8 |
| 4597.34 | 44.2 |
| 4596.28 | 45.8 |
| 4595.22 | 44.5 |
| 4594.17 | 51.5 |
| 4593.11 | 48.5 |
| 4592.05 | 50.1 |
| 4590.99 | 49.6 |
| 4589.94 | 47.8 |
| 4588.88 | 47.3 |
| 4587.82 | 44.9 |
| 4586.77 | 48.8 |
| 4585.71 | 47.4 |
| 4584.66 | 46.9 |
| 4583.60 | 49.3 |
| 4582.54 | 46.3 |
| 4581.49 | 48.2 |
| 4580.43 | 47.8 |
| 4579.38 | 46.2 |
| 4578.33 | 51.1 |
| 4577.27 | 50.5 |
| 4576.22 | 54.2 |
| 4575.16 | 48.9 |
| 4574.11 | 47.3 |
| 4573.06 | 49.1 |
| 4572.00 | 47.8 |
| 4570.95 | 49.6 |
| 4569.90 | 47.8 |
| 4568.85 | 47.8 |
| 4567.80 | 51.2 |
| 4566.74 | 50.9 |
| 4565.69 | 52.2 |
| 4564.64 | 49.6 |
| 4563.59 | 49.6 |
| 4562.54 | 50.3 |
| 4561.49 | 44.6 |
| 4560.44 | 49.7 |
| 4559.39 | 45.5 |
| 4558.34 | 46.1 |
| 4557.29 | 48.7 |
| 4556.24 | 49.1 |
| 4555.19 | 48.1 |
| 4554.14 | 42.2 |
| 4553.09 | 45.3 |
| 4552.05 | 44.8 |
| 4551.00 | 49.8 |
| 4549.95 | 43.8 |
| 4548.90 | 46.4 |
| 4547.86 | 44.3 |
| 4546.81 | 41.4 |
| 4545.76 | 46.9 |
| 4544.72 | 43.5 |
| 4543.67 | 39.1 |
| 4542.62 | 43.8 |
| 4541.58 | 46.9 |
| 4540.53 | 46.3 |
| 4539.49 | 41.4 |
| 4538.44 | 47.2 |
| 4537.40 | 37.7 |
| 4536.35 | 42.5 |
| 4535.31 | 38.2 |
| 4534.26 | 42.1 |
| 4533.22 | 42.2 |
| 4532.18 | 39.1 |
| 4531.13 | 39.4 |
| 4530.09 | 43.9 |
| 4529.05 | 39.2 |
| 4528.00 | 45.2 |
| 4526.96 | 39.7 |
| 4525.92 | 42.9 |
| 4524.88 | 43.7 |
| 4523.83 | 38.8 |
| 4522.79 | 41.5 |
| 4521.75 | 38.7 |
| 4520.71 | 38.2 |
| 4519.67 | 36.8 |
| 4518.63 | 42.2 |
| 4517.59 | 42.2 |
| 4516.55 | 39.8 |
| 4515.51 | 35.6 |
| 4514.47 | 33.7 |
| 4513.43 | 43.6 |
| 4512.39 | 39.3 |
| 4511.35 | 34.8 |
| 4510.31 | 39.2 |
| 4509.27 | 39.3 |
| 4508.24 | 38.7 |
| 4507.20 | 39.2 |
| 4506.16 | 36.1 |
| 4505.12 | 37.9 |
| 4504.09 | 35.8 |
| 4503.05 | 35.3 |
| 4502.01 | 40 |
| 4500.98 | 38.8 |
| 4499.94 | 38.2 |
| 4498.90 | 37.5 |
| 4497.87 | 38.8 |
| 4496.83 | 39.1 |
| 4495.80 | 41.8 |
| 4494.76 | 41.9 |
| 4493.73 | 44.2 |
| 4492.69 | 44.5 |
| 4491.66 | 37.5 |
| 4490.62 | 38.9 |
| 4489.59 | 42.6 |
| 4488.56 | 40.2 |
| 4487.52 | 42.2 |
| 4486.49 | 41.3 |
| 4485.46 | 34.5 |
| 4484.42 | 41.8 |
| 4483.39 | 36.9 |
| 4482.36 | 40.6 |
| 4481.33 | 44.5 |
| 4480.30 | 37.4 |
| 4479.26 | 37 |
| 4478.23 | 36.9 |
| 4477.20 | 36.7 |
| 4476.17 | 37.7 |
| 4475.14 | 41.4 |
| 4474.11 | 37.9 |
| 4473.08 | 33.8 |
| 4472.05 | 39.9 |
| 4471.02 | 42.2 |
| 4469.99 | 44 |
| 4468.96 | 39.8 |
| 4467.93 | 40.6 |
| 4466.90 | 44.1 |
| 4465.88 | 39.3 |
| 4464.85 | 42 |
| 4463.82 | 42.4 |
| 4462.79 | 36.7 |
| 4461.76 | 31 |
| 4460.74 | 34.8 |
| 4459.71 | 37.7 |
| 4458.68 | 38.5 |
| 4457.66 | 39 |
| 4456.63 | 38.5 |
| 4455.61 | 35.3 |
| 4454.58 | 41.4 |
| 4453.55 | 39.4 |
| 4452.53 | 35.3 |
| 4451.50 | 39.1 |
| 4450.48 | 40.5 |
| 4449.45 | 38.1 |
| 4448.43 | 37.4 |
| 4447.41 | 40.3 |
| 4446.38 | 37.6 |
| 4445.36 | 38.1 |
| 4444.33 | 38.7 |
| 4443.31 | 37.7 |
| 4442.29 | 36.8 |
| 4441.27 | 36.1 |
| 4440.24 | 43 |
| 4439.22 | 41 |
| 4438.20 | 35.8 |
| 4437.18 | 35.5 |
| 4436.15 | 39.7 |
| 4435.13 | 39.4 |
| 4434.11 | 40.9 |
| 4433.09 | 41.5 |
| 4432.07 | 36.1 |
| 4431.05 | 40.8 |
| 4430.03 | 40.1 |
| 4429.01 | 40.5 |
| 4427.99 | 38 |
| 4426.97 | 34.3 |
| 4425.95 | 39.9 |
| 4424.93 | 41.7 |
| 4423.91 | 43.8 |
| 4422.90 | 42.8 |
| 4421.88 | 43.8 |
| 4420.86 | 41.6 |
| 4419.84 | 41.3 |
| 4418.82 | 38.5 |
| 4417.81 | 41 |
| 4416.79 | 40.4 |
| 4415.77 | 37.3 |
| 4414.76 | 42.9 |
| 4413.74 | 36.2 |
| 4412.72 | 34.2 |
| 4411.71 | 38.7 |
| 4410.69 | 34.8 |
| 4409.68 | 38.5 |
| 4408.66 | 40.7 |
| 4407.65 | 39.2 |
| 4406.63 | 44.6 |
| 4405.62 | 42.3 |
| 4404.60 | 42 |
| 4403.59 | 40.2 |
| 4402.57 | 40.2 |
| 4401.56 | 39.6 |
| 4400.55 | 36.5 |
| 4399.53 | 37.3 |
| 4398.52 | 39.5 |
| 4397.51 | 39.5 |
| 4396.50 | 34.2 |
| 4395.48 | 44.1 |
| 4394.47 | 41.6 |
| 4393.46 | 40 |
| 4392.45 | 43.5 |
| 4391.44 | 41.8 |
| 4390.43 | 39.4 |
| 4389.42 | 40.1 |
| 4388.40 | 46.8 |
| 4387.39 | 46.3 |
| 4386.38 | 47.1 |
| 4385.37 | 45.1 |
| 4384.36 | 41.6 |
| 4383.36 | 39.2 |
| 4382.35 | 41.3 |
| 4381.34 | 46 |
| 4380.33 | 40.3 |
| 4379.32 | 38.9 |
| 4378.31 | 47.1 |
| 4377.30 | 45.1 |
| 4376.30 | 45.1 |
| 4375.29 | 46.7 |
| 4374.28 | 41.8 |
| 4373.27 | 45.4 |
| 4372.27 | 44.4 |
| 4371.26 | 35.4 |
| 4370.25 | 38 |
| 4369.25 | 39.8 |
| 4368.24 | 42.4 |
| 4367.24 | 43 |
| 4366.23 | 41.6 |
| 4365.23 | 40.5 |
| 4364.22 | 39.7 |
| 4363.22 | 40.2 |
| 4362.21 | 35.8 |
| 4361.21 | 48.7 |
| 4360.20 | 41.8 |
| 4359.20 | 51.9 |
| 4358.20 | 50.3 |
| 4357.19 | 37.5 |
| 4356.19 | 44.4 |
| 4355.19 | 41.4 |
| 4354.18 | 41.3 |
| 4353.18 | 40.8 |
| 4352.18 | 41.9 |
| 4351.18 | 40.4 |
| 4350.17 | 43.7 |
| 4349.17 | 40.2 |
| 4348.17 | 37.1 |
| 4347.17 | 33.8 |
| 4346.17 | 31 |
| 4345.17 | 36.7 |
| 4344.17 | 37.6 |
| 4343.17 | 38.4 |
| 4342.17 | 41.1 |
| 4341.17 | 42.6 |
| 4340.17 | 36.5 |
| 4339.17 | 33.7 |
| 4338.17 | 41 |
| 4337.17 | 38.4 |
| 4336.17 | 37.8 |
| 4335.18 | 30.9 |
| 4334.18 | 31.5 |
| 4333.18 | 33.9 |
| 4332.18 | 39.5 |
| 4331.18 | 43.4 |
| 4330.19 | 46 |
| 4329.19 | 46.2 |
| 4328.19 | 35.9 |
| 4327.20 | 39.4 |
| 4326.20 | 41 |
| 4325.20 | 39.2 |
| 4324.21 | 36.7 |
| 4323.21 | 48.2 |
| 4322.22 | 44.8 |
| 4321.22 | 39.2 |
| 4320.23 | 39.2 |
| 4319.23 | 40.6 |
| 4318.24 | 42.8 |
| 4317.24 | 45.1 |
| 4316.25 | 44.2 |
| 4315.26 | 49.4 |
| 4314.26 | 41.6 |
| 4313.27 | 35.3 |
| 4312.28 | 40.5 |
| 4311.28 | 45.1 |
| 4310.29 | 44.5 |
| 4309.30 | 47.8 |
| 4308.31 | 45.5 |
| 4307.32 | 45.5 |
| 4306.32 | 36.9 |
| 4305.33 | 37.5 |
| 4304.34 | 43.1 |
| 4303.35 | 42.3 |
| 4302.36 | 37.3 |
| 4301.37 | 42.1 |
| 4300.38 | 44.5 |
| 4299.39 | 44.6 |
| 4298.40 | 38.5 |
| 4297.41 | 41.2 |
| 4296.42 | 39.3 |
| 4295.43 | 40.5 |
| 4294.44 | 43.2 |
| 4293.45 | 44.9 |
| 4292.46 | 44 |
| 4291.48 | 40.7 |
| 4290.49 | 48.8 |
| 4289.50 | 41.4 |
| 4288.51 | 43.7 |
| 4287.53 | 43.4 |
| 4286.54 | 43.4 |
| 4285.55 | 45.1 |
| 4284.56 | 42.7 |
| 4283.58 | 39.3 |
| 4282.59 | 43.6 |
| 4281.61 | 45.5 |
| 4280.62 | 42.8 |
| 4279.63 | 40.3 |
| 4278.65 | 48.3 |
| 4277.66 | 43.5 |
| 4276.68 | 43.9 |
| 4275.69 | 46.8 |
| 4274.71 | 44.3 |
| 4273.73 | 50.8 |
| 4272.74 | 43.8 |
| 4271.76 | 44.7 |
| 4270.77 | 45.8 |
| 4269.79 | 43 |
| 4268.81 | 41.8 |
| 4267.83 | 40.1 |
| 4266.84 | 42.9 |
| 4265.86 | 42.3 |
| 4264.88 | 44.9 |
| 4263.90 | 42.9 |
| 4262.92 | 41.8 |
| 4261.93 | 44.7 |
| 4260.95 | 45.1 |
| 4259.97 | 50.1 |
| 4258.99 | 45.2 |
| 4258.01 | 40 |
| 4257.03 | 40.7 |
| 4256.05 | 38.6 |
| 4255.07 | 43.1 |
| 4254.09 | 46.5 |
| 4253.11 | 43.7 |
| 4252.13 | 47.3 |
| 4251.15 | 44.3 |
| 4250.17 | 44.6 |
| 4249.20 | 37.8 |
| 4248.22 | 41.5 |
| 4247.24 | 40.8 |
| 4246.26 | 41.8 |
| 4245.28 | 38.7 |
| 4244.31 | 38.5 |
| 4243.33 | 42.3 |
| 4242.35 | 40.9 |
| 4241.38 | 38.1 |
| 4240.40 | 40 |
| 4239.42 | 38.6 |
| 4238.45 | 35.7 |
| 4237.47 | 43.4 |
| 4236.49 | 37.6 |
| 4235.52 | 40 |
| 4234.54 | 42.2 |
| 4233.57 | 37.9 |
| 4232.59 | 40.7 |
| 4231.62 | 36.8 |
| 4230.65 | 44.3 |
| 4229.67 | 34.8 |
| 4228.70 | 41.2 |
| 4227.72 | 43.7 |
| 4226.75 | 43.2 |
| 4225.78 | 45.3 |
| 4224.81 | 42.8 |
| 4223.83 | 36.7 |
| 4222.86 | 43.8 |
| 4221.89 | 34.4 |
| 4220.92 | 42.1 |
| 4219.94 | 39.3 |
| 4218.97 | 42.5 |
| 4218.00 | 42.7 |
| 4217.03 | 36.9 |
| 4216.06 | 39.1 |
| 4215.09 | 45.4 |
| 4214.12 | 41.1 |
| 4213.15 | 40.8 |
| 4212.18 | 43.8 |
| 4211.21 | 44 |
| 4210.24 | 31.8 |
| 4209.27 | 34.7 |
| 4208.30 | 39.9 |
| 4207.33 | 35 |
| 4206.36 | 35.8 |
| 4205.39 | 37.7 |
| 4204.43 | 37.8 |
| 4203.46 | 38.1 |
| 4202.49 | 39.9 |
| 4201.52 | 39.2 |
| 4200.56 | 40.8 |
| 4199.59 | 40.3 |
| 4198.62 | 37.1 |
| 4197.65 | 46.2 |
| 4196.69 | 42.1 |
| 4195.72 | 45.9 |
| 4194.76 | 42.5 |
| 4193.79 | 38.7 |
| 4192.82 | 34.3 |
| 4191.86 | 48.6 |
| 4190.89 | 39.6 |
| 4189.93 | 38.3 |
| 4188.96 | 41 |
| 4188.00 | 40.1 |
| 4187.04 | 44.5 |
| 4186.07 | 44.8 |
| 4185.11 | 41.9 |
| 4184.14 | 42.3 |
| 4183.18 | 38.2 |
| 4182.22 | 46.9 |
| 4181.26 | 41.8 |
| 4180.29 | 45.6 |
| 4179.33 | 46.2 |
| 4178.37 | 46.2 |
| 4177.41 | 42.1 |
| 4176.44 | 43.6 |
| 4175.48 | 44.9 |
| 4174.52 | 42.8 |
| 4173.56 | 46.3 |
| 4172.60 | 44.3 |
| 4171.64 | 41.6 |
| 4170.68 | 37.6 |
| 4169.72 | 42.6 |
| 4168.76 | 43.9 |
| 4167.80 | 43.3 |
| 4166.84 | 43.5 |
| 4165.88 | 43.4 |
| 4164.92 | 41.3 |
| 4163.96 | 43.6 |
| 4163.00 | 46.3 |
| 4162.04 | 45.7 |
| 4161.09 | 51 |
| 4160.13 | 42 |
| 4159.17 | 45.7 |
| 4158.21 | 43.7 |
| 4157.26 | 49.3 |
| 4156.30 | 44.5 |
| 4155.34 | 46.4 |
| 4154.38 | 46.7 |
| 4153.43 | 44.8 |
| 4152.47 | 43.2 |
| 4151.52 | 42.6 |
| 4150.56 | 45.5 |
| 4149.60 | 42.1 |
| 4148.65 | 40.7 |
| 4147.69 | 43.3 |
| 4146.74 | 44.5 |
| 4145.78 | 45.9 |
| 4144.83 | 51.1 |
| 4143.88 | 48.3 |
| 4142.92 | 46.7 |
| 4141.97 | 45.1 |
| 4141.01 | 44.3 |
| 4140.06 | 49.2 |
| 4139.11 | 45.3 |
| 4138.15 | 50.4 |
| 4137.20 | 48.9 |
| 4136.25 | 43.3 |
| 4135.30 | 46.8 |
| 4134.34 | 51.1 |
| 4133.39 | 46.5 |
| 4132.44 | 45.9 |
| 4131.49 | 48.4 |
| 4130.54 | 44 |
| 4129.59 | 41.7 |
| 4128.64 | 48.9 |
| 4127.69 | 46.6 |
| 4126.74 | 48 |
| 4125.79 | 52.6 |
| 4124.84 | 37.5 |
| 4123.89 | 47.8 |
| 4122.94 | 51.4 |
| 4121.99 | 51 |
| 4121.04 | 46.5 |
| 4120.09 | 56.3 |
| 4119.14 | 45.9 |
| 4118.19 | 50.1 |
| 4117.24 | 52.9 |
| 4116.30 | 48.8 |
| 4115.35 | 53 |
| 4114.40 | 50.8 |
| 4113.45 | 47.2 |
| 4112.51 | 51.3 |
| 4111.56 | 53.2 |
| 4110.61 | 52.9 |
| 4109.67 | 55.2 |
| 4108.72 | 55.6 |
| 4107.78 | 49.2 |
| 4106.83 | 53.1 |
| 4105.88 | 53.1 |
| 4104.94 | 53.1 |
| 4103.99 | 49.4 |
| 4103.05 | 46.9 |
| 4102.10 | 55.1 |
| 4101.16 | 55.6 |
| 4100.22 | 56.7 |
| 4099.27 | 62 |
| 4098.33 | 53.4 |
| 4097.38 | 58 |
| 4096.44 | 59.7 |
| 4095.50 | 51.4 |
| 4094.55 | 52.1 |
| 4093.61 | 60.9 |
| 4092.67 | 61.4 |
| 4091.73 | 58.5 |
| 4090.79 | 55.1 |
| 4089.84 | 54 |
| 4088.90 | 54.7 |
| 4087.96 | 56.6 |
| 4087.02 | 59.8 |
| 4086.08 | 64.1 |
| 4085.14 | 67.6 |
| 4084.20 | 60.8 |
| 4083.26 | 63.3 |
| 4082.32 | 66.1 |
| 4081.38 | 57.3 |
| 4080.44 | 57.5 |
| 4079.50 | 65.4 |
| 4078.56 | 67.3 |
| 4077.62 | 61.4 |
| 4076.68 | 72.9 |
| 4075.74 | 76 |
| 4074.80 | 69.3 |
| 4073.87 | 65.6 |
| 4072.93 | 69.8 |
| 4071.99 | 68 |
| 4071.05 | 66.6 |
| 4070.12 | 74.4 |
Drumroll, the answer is 0.22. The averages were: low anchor 50.2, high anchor 45.7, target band 40.4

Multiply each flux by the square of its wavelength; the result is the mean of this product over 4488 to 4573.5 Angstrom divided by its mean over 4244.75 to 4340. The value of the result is 1.13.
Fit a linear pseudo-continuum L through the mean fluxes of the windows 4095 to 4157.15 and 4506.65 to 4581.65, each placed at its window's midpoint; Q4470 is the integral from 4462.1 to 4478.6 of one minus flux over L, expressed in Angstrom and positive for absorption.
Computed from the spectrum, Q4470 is 2.0 Angstrom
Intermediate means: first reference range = 49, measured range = 39.6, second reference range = 44.2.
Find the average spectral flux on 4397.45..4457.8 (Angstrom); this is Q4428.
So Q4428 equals 39.2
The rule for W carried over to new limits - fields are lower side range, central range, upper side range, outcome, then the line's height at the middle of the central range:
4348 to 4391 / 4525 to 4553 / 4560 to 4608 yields 0.092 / 46.8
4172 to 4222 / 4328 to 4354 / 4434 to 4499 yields 0.044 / 40.1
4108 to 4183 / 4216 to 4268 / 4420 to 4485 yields 0.069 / 44.2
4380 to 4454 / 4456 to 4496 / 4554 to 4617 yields 0.080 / 42.5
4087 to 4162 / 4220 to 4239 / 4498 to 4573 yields 0.188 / 47.9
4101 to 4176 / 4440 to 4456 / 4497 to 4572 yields 0.141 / 43.7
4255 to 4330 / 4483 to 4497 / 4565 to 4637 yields 0.095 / 44.3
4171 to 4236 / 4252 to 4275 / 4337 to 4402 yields -0.070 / 41.1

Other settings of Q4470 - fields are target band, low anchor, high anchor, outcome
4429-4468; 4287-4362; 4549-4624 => 4.6 Angstrom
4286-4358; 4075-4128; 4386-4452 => 6.0 Angstrom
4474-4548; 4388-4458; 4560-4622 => 5.4 Angstrom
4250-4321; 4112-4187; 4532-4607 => 4.4 Angstrom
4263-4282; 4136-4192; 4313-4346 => -1.2 Angstrom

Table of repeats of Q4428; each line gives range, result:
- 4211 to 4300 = 42.2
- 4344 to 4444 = 40.7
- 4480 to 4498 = 40.6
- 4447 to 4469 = 38.7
